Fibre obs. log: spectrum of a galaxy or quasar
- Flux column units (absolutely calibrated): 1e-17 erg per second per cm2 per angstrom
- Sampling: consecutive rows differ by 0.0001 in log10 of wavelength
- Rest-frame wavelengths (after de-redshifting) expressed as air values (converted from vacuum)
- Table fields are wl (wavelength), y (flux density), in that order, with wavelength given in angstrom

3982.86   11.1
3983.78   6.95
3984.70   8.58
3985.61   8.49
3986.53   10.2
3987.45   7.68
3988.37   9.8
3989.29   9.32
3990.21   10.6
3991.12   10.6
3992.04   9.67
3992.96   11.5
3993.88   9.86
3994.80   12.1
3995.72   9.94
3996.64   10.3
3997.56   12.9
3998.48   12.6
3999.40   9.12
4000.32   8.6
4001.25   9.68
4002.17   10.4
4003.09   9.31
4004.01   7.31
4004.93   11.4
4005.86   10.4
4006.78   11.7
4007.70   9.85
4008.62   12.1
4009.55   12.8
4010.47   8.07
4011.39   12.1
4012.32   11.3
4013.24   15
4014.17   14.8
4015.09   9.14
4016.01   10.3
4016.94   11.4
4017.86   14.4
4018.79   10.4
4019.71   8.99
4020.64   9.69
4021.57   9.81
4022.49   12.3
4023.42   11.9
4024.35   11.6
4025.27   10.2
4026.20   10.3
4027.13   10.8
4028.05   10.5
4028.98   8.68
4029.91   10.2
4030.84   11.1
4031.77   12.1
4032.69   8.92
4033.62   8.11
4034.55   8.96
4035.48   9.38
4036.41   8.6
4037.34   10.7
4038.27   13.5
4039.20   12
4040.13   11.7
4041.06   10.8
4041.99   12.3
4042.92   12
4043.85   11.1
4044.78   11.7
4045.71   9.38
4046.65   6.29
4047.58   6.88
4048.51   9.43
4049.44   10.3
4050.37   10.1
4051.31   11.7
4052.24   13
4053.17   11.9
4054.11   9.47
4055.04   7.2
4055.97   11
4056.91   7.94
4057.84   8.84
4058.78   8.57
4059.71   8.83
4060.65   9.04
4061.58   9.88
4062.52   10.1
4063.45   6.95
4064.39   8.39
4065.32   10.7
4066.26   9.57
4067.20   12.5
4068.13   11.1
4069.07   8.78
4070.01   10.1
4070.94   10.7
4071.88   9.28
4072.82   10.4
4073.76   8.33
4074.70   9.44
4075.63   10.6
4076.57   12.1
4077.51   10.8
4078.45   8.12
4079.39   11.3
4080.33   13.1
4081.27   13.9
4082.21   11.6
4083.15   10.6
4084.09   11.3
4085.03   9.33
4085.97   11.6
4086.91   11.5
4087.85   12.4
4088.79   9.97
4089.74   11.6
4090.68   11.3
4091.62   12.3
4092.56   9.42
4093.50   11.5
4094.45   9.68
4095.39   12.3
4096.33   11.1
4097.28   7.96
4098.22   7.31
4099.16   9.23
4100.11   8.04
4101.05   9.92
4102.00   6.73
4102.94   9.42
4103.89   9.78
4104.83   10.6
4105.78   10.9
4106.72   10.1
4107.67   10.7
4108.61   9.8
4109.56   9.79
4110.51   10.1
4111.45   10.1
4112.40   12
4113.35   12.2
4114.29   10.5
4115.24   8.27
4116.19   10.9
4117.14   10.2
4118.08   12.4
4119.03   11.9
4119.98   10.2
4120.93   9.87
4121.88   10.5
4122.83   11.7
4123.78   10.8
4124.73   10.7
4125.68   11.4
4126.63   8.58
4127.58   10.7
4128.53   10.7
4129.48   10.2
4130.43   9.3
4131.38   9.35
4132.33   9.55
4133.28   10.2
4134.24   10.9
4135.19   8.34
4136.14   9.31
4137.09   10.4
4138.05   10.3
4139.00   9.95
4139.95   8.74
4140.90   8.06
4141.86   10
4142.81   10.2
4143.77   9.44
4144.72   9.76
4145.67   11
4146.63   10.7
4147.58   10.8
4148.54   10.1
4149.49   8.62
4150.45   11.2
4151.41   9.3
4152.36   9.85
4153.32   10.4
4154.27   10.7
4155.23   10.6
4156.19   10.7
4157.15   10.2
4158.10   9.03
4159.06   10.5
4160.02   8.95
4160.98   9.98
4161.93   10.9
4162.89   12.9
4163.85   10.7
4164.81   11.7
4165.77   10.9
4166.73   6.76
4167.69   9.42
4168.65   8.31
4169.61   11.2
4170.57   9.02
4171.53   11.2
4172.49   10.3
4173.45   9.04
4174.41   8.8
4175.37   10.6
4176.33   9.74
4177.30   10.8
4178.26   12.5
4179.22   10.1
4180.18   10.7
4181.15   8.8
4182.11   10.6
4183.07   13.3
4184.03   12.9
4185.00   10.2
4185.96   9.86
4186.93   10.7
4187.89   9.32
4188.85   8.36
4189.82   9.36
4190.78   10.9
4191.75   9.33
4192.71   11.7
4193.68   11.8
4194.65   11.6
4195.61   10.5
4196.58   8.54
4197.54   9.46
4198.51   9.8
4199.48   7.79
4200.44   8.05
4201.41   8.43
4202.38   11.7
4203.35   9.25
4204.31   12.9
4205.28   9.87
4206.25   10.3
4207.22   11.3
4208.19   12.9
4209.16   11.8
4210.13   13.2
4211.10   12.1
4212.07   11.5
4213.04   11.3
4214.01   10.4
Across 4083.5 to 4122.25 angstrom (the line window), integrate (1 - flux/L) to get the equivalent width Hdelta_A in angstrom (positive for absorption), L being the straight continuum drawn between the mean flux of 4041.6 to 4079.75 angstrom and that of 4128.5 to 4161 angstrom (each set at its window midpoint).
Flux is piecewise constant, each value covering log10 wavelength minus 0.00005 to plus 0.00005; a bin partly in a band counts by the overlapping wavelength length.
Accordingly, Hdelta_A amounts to -1.8 angstrom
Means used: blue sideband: 9.9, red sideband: 9.91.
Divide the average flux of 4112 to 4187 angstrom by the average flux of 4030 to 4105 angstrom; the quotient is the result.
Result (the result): 1.0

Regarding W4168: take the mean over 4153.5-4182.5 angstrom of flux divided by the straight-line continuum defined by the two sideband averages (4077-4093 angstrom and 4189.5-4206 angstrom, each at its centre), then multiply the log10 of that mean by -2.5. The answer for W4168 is 0.02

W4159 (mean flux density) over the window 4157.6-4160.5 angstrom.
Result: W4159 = 9.51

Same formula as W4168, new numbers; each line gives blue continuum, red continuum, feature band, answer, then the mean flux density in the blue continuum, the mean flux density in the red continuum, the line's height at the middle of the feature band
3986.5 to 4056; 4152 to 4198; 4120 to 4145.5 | 0.04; 10.5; 10.3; 10.4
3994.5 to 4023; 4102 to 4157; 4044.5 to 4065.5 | 0.13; 10.9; 10.2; 10.6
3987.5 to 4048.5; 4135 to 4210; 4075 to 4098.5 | -0.05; 10.6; 10.2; 10.4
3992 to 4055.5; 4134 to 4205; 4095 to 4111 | 0.08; 10.6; 10.1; 10.3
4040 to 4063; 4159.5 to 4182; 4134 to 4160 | 0.02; 9.95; 10.2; 10.1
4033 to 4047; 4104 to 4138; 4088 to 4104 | 0.05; 10.4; 10.4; 10.4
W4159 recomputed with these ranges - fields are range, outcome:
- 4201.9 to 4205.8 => 10.9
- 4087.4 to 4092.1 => 11.5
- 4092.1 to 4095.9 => 10.7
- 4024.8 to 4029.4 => 10.1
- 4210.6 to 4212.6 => 11.8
